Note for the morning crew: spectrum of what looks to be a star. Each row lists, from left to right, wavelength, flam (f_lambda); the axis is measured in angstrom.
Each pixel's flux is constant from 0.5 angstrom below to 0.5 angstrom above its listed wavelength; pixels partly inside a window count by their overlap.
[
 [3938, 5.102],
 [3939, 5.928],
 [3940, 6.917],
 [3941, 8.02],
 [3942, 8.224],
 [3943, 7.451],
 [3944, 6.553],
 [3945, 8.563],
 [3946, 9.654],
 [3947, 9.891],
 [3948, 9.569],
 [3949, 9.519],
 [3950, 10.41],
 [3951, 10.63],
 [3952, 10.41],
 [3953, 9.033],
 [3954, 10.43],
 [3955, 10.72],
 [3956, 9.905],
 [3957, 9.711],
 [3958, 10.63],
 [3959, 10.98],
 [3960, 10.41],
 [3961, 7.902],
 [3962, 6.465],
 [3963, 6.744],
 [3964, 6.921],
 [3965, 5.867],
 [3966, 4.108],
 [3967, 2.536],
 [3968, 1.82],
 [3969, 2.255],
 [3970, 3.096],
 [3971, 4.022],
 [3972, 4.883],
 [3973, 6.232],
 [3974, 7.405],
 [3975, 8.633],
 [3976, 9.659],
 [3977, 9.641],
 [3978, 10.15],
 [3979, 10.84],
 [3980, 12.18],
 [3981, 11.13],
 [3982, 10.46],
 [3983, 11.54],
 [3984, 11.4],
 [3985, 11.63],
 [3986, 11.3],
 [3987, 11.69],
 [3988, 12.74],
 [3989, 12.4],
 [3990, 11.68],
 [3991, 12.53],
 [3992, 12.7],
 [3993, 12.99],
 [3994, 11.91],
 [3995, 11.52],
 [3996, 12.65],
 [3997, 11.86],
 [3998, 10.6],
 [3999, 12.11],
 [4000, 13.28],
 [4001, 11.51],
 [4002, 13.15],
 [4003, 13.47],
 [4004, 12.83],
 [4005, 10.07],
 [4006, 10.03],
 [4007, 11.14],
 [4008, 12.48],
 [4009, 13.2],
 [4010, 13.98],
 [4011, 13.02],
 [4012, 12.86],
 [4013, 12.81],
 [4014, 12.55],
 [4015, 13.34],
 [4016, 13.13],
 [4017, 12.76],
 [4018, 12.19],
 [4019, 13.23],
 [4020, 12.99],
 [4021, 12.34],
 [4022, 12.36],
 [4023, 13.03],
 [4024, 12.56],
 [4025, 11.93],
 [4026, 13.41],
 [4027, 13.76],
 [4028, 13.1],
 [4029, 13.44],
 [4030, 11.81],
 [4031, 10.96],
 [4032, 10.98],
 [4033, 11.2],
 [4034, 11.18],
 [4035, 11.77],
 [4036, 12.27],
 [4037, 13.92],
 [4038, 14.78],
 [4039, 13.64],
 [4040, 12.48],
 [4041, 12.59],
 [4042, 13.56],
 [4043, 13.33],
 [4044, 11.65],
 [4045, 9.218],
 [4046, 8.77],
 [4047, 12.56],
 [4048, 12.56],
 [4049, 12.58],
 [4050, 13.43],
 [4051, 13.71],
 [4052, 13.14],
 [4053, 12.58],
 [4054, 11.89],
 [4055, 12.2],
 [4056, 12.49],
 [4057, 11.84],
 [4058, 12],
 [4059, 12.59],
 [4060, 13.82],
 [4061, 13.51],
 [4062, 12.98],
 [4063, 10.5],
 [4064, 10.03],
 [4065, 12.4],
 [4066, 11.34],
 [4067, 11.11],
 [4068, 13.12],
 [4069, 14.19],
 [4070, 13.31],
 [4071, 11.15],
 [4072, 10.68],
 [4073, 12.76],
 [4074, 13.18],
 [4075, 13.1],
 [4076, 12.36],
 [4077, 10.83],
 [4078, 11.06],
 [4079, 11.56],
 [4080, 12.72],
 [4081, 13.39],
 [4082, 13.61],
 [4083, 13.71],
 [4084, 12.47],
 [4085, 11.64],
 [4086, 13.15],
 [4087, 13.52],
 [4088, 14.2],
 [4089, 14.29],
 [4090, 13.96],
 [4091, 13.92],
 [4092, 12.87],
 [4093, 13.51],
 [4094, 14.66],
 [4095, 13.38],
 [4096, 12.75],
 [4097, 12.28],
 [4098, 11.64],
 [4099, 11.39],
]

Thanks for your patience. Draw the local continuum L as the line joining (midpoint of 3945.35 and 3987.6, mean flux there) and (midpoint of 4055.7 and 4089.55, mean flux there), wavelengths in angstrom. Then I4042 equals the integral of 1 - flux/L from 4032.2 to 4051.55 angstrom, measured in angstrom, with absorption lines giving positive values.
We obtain -1.7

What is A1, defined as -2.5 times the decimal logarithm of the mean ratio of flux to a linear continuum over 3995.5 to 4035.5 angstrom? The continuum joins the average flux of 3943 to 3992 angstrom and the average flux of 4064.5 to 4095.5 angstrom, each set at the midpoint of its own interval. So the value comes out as -0.17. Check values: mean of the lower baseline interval 8.92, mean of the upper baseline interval 12.8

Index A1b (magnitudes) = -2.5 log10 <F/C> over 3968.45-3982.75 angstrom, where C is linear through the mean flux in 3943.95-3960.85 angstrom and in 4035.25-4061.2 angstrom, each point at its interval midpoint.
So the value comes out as 0.31 mag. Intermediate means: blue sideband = 9.87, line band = 7.94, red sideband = 12.6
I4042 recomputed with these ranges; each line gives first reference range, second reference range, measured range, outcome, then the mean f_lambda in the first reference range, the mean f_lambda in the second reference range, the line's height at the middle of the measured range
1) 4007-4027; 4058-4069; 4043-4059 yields 0.4 angstrom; 12.8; 12.2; 12.4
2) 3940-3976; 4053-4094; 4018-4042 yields -4.1 angstrom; 7.72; 12.6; 10.8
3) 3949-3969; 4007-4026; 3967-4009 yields 1.3 angstrom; 8.08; 12.8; 10.5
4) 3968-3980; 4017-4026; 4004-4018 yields -1.3 angstrom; 6.98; 12.6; 11.4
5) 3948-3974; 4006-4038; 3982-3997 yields -3.3 angstrom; 7.47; 12.6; 9.85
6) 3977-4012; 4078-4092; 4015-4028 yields -0.6 angstrom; 11.9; 13.2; 12.3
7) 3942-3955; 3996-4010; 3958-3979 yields 7.4 angstrom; 9.35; 12.1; 10.4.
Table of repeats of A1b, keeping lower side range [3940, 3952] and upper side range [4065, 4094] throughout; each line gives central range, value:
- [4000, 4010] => -0.15 mag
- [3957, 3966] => 0.16 mag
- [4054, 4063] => -0.03 mag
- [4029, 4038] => -0.05 mag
